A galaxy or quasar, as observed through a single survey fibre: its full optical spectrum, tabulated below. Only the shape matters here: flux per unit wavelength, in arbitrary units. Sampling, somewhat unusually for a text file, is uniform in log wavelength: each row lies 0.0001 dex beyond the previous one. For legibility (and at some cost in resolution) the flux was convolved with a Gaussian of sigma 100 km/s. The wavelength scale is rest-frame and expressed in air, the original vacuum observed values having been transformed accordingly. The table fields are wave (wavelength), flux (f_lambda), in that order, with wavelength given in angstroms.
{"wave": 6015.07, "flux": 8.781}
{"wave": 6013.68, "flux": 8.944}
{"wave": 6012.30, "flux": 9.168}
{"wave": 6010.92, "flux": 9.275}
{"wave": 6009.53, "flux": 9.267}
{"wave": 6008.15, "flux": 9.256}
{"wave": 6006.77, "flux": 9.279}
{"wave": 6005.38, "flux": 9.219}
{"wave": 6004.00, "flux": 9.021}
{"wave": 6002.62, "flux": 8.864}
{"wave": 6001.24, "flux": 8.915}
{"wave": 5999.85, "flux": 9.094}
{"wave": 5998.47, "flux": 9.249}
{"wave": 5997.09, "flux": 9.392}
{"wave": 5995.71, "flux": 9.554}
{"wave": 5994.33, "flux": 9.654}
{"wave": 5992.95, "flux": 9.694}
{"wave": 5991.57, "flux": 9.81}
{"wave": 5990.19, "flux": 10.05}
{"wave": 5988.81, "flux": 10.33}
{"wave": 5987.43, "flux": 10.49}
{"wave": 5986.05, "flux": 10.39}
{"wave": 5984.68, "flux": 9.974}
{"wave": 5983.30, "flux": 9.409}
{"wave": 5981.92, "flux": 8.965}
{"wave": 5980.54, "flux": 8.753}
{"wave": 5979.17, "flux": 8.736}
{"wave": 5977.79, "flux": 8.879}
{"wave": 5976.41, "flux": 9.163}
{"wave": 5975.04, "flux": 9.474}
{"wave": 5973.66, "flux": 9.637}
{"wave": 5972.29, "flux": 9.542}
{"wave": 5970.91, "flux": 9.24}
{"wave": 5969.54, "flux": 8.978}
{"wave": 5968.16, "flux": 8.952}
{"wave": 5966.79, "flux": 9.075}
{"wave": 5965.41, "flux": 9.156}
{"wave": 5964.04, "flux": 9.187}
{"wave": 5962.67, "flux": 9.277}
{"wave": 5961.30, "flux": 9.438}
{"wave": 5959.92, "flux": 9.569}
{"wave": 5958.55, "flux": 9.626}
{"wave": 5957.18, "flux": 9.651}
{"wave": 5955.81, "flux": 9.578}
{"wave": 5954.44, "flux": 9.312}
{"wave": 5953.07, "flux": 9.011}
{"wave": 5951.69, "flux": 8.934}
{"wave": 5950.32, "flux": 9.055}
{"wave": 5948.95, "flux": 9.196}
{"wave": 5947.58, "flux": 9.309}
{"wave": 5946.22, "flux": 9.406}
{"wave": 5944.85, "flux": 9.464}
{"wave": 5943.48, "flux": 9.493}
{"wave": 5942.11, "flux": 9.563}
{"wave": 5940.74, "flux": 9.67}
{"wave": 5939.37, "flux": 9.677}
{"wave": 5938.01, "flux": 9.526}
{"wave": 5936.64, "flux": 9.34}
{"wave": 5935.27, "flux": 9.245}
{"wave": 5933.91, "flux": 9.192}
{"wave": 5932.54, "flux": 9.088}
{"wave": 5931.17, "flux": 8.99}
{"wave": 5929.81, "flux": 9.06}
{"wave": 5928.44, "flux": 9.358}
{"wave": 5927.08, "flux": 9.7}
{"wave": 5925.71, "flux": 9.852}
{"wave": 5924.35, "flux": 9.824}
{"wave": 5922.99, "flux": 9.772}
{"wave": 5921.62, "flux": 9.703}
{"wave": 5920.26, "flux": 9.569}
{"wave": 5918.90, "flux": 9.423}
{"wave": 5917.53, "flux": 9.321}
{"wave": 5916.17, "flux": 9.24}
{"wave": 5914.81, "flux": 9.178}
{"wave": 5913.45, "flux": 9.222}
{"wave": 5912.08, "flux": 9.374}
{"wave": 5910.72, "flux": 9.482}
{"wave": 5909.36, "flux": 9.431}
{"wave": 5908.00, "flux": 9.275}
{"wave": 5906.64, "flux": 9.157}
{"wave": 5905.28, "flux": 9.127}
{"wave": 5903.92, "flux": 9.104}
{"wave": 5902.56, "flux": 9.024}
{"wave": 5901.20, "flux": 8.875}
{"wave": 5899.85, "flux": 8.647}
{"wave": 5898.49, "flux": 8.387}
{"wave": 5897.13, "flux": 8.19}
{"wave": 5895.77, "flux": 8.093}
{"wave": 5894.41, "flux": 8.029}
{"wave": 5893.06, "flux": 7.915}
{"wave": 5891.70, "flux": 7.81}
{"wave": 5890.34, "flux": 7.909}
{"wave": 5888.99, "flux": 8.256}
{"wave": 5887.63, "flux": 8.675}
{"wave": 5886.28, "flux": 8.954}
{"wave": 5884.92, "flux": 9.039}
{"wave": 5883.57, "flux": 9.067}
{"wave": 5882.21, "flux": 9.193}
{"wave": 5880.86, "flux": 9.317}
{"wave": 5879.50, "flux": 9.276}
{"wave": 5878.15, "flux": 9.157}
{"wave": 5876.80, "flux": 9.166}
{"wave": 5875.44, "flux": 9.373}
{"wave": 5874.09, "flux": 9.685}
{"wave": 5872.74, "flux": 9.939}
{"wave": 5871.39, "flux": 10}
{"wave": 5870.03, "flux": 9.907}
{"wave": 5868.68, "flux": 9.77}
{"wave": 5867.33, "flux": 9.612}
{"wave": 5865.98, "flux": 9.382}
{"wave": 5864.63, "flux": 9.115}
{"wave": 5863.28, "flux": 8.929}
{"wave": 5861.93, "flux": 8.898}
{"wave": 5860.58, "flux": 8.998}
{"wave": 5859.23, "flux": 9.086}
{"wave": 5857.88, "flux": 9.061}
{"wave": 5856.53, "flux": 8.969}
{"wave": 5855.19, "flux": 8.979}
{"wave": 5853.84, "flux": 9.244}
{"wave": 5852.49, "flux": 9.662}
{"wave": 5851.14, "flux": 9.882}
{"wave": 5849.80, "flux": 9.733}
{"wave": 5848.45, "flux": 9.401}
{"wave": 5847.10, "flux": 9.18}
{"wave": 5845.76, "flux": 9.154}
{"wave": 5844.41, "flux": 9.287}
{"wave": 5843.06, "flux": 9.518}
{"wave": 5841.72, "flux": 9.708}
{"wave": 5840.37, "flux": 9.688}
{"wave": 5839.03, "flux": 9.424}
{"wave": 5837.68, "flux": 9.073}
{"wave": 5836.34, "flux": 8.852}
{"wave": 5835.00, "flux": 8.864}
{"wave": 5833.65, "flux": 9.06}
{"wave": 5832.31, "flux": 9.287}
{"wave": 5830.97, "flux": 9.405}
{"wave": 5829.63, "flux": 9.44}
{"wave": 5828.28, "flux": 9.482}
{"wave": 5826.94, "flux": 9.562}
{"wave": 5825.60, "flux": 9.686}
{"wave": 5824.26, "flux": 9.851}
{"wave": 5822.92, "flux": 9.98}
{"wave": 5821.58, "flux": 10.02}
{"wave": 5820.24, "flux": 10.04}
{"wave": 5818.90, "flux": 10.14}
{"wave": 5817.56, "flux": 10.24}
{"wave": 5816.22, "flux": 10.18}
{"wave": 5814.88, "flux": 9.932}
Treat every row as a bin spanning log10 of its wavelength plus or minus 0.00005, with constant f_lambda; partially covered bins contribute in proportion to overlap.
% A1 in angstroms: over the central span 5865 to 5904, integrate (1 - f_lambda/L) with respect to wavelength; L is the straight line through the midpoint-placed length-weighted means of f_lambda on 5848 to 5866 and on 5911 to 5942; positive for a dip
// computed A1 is 1.5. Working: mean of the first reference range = 9.23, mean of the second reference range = 9.43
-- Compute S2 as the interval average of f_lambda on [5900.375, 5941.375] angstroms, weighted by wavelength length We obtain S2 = 9.36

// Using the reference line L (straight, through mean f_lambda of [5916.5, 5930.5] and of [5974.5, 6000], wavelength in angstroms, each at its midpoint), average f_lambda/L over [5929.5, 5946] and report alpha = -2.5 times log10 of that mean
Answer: 0.02 mag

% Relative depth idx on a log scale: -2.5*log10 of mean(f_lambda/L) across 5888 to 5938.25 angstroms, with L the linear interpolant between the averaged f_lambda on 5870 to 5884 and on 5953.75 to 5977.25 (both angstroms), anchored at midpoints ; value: 0.04 mag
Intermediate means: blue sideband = 9.44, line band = 9.04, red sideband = 9.34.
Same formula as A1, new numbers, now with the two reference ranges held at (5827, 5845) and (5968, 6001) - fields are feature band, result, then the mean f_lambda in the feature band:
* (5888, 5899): 1.52 angstroms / 8.08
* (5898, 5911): 0.48 angstroms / 9.05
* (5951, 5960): 0.07 angstroms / 9.37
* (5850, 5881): -0.07 angstroms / 9.37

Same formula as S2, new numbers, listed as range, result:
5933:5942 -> 9.44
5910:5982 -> 9.33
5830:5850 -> 9.3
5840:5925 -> 9.16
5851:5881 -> 9.36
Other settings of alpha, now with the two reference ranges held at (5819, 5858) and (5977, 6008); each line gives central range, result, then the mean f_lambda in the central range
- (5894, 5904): 0.11 mag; 8.52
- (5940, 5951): 0.00 mag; 9.4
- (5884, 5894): 0.13 mag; 8.38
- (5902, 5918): 0.02 mag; 9.24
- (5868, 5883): -0.01 mag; 9.52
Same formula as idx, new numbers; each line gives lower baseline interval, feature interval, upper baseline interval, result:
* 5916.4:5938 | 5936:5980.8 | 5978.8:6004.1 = 0.02 mag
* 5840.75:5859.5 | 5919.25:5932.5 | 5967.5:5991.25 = -0.01 mag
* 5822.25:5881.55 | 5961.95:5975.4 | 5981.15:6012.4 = 0.03 mag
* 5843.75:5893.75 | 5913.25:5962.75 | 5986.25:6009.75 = -0.01 mag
